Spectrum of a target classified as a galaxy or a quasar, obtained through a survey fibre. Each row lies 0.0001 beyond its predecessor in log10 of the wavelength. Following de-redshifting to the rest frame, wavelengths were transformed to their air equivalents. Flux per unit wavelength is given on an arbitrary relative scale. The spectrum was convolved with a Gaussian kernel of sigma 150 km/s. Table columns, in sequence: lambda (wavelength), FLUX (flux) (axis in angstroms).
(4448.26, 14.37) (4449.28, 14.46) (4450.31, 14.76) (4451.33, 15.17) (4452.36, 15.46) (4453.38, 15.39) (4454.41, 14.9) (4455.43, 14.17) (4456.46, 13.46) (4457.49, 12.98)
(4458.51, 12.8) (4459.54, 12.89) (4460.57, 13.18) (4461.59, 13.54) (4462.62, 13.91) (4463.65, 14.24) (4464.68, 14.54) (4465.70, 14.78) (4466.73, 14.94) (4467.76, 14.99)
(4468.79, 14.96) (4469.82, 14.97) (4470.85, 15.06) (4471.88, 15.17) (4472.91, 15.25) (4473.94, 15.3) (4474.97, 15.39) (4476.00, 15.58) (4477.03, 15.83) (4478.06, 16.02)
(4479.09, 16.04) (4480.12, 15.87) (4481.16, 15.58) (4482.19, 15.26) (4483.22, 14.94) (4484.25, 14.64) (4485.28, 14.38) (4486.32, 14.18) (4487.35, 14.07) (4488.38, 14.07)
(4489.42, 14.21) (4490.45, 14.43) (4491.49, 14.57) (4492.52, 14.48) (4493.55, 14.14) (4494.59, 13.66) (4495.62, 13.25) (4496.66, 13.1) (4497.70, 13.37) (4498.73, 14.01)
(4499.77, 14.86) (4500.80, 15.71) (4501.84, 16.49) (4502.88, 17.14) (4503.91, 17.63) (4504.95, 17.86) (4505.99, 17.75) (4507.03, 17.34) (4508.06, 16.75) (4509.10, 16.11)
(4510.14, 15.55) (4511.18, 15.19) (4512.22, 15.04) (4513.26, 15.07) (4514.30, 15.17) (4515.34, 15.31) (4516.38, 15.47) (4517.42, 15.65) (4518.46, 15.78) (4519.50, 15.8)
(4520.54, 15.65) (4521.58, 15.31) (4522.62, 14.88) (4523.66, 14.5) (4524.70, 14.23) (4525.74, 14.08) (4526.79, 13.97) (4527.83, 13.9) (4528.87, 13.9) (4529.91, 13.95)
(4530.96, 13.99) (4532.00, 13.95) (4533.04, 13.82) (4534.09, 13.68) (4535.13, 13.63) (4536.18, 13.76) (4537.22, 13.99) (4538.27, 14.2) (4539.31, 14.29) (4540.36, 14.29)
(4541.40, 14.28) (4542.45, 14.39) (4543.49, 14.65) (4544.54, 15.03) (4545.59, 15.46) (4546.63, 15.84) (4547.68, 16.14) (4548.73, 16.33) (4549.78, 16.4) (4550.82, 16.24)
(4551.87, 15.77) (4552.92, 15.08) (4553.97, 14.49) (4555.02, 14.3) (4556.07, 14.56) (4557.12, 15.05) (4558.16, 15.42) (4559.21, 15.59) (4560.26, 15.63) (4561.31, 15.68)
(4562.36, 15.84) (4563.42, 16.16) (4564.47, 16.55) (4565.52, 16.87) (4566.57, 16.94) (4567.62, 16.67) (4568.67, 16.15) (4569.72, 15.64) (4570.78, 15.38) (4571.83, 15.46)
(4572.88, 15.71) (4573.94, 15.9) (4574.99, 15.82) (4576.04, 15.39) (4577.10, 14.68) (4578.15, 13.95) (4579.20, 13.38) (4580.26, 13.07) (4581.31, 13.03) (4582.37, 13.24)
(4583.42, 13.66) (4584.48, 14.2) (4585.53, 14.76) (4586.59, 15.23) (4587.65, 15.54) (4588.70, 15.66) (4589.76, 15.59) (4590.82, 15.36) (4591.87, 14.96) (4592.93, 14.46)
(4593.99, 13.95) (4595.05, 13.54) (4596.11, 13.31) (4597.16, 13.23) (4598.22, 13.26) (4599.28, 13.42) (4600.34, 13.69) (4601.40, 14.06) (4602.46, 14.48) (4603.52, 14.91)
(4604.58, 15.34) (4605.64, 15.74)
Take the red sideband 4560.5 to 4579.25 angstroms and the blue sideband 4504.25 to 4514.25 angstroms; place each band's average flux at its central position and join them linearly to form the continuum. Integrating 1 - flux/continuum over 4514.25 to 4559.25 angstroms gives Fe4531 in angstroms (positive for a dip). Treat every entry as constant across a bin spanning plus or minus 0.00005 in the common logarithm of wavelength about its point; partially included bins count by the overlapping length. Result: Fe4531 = 3.39 angstroms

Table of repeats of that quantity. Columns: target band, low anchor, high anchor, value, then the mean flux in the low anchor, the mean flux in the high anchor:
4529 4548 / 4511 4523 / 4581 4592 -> 1.0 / 15.4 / 14.7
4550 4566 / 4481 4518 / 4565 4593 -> -0.5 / 15.2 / 15.1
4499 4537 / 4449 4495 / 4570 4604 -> -1.7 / 14.6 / 14.5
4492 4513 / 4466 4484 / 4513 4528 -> -0.5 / 15.3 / 15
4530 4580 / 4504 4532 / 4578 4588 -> -2.0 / 15.3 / 14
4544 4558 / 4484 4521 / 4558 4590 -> -0.2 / 15.2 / 15.2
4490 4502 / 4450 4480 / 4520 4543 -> 0.2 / 14.7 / 14.2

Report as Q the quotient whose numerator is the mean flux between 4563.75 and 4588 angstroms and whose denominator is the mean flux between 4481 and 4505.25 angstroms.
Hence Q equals 1.02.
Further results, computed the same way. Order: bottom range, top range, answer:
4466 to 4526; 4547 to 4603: 0.99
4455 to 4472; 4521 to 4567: 1.06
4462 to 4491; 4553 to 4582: 1.02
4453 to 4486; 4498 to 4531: 1.05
